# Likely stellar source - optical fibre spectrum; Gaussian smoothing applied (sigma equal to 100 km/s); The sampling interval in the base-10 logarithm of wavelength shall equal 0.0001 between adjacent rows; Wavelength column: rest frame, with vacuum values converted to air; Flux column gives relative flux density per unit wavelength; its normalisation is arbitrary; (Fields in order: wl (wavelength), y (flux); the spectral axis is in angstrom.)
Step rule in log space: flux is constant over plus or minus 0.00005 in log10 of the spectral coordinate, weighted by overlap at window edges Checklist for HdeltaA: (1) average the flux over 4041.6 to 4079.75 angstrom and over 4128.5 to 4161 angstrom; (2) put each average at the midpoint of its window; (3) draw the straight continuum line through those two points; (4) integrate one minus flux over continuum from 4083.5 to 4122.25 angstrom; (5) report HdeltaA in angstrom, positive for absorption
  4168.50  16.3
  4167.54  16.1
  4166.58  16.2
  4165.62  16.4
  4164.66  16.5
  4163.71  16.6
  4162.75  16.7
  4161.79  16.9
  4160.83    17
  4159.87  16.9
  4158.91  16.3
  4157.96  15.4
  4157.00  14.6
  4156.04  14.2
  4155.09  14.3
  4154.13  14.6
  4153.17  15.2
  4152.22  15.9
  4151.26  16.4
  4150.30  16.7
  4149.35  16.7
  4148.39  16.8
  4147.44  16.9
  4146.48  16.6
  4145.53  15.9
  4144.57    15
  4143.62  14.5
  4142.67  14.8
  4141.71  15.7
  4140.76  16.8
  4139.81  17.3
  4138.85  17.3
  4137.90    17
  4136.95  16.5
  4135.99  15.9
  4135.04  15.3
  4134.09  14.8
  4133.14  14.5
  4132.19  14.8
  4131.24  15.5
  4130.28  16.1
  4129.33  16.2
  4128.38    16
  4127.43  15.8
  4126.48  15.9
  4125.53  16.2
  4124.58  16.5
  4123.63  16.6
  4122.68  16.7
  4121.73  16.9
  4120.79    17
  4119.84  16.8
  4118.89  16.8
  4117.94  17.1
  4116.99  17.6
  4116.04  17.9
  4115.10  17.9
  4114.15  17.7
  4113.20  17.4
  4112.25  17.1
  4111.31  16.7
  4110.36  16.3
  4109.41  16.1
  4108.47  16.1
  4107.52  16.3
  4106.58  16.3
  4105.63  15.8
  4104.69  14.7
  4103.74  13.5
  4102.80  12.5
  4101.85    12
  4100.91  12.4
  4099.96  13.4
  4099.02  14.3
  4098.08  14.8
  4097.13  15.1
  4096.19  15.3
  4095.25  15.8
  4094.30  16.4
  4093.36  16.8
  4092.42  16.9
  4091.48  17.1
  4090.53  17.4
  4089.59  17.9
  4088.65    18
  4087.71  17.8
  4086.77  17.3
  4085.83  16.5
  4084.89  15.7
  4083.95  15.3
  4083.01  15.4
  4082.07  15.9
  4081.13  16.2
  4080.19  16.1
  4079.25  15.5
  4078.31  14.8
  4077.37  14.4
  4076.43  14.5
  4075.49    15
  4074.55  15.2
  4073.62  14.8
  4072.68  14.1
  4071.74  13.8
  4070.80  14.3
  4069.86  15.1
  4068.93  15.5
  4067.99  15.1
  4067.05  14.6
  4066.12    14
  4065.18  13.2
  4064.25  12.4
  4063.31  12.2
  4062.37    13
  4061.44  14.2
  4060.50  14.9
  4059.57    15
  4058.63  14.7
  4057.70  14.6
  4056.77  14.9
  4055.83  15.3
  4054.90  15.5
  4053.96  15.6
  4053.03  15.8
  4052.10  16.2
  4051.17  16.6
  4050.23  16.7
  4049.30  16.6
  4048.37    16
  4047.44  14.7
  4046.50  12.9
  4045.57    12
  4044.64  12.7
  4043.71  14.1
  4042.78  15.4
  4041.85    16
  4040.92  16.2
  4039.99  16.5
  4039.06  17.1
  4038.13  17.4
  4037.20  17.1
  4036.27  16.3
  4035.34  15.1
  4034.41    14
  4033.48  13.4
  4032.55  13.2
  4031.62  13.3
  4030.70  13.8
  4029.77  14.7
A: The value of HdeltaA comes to -2.2 angstrom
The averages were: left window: 14.7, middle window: 16.1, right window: 15.8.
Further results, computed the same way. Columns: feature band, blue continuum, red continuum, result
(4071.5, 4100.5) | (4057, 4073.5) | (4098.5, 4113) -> -2.30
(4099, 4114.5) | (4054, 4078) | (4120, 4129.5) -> 0.59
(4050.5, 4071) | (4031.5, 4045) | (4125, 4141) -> 0.97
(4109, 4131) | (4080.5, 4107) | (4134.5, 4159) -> -1.42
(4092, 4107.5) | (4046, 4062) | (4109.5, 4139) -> 1.22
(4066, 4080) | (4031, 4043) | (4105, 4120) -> 1.18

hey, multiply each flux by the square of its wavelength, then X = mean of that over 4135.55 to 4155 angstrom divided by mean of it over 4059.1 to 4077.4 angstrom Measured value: 1.17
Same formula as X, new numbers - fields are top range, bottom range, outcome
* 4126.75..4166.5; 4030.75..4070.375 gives 1.12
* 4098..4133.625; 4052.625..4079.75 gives 1.12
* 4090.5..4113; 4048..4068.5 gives 1.06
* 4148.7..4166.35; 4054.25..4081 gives 1.15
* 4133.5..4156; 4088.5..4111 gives 1.05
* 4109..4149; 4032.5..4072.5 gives 1.14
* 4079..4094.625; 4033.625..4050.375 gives 1.11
